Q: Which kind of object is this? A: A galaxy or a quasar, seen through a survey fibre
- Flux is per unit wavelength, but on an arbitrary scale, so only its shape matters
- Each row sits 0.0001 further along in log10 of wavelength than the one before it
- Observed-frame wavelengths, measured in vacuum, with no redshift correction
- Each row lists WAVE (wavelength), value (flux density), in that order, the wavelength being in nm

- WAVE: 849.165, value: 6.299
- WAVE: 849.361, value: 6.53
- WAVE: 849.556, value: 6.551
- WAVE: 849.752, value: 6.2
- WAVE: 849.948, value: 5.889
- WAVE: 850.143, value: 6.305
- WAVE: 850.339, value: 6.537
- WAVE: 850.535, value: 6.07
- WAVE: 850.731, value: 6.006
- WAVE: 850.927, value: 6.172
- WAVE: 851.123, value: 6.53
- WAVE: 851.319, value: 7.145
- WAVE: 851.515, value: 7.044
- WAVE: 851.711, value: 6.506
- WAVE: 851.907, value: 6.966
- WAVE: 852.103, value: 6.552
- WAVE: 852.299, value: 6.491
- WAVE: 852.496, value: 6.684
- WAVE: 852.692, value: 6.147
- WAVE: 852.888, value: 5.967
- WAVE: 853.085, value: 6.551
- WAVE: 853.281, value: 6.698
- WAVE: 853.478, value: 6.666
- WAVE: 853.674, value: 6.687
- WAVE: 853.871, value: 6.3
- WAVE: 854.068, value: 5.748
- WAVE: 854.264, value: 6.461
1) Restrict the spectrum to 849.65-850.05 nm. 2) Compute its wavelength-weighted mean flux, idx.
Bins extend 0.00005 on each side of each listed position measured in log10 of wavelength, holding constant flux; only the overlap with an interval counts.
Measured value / 6.05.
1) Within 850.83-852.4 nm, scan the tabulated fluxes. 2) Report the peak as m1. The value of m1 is 7.145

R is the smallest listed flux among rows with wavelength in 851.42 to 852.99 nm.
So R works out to 5.967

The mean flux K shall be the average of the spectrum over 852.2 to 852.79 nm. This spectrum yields 6.44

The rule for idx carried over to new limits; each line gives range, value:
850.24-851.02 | 6.19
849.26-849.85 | 6.42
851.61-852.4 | 6.63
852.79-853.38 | 6.4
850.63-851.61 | 6.58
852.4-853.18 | 6.34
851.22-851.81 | 6.9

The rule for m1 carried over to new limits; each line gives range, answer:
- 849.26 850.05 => 6.551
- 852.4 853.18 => 6.684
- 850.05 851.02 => 6.537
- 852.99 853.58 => 6.698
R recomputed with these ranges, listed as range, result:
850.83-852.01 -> 6.172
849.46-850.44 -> 5.889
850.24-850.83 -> 6.006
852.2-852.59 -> 6.491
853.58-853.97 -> 6.3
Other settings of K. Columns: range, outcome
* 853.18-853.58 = 6.69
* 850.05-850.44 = 6.41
